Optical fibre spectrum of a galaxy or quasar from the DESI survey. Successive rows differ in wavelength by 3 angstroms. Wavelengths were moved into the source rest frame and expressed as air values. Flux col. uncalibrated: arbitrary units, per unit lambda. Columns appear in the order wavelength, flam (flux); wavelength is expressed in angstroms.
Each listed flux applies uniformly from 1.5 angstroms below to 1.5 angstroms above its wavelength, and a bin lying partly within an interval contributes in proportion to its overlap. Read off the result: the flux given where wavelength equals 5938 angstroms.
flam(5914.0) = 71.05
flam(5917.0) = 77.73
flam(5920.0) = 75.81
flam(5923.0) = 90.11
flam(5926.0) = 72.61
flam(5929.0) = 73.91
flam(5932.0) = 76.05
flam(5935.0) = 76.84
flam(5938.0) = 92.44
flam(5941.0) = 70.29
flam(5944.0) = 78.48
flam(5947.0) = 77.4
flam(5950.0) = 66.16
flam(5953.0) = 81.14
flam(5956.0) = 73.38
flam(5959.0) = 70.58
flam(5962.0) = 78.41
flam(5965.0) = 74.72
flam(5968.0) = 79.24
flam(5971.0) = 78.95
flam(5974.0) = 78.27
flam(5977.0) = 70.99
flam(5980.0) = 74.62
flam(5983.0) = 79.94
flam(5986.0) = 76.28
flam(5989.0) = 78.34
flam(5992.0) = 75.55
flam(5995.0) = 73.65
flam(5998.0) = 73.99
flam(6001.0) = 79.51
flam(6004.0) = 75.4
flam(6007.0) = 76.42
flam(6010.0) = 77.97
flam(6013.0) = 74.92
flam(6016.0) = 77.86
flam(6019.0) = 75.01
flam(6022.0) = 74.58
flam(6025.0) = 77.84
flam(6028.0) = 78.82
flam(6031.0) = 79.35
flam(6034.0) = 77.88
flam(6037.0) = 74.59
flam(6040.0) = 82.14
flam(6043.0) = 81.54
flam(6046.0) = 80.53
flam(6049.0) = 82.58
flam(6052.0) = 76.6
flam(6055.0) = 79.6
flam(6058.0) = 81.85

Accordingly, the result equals 92.44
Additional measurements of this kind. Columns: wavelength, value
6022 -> 74.58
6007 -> 76.42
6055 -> 79.6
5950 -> 66.16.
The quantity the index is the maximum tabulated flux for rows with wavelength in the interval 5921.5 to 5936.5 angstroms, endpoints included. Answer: 90.11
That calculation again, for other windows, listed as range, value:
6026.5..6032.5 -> 79.35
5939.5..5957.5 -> 81.14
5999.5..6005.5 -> 79.51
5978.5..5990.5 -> 79.94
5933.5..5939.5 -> 92.44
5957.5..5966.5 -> 78.41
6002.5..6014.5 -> 77.97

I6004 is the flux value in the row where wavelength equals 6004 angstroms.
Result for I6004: 75.4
